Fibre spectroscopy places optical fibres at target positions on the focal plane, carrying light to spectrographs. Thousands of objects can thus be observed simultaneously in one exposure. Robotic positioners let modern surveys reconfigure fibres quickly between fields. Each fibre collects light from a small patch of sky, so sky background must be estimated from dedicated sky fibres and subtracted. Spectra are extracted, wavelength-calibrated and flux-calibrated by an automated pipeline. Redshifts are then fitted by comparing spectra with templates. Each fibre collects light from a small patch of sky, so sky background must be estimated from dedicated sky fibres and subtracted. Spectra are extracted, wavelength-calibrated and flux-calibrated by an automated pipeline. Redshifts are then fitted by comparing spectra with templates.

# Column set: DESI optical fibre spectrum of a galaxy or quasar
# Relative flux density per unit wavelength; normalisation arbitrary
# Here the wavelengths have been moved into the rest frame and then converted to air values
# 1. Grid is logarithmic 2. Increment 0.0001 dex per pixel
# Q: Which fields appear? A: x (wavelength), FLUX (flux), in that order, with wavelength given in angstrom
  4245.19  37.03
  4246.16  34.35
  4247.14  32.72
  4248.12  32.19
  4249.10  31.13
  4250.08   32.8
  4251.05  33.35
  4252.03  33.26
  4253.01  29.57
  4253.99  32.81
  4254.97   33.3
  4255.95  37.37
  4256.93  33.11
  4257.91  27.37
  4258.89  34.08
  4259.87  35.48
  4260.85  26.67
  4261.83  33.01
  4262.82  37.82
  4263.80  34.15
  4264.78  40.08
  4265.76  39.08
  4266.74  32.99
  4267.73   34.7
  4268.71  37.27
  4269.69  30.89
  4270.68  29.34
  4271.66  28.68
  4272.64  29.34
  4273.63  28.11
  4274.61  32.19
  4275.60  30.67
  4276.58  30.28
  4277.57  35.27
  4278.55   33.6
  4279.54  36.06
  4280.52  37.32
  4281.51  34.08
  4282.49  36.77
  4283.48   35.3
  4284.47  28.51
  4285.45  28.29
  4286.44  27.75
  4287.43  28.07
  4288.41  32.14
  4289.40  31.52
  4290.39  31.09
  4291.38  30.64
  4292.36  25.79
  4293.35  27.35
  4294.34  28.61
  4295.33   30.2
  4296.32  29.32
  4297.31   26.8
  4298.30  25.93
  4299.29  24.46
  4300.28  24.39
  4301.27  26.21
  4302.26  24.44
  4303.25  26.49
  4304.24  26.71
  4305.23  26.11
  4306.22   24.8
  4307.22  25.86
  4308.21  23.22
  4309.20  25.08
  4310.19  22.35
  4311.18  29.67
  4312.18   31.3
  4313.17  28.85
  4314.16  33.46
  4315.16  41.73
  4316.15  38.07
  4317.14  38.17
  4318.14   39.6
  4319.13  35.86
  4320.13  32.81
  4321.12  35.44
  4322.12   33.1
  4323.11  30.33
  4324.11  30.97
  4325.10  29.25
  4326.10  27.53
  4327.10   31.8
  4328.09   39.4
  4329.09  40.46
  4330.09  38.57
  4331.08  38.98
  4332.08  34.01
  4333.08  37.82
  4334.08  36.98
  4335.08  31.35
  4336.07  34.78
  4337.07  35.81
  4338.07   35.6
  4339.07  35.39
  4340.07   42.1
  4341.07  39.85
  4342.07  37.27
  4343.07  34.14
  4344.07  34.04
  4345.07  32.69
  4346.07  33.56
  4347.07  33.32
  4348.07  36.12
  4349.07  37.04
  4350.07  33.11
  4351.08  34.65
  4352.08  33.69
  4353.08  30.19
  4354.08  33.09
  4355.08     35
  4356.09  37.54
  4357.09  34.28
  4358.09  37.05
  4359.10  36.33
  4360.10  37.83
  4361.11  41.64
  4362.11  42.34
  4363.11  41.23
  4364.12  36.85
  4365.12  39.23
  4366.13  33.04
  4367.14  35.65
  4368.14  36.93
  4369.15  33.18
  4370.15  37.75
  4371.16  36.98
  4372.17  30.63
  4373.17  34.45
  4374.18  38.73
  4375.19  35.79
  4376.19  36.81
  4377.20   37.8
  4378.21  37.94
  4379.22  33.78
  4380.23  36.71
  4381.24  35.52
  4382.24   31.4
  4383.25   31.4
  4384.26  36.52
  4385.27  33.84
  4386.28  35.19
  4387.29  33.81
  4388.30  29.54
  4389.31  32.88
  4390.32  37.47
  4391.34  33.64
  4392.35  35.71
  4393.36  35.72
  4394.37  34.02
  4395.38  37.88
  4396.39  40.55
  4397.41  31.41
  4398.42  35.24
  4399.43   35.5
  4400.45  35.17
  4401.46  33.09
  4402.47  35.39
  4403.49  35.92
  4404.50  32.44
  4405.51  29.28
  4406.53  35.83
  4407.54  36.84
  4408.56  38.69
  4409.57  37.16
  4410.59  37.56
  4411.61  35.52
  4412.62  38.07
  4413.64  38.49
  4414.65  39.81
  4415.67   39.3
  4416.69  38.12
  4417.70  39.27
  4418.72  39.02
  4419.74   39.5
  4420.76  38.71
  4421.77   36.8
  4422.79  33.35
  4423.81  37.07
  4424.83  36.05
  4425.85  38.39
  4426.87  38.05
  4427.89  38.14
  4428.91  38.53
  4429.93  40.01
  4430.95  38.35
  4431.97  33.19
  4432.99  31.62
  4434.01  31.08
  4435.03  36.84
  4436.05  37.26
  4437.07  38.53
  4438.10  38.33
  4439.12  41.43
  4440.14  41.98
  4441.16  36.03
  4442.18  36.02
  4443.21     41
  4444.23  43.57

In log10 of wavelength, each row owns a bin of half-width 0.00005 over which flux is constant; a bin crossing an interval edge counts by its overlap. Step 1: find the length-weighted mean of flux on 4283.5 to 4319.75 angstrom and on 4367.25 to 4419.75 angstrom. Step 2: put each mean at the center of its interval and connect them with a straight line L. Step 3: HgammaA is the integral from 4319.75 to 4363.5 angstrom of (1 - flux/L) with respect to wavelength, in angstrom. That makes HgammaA -4.6 angstrom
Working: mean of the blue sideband 29.2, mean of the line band 35.4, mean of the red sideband 35.7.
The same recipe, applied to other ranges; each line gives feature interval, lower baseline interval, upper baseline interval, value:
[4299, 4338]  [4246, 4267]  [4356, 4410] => 3.1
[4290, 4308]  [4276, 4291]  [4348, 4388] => 3.3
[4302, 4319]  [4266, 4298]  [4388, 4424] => 1.3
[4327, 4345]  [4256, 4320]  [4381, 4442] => -1.9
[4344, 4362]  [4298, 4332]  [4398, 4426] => -1.1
